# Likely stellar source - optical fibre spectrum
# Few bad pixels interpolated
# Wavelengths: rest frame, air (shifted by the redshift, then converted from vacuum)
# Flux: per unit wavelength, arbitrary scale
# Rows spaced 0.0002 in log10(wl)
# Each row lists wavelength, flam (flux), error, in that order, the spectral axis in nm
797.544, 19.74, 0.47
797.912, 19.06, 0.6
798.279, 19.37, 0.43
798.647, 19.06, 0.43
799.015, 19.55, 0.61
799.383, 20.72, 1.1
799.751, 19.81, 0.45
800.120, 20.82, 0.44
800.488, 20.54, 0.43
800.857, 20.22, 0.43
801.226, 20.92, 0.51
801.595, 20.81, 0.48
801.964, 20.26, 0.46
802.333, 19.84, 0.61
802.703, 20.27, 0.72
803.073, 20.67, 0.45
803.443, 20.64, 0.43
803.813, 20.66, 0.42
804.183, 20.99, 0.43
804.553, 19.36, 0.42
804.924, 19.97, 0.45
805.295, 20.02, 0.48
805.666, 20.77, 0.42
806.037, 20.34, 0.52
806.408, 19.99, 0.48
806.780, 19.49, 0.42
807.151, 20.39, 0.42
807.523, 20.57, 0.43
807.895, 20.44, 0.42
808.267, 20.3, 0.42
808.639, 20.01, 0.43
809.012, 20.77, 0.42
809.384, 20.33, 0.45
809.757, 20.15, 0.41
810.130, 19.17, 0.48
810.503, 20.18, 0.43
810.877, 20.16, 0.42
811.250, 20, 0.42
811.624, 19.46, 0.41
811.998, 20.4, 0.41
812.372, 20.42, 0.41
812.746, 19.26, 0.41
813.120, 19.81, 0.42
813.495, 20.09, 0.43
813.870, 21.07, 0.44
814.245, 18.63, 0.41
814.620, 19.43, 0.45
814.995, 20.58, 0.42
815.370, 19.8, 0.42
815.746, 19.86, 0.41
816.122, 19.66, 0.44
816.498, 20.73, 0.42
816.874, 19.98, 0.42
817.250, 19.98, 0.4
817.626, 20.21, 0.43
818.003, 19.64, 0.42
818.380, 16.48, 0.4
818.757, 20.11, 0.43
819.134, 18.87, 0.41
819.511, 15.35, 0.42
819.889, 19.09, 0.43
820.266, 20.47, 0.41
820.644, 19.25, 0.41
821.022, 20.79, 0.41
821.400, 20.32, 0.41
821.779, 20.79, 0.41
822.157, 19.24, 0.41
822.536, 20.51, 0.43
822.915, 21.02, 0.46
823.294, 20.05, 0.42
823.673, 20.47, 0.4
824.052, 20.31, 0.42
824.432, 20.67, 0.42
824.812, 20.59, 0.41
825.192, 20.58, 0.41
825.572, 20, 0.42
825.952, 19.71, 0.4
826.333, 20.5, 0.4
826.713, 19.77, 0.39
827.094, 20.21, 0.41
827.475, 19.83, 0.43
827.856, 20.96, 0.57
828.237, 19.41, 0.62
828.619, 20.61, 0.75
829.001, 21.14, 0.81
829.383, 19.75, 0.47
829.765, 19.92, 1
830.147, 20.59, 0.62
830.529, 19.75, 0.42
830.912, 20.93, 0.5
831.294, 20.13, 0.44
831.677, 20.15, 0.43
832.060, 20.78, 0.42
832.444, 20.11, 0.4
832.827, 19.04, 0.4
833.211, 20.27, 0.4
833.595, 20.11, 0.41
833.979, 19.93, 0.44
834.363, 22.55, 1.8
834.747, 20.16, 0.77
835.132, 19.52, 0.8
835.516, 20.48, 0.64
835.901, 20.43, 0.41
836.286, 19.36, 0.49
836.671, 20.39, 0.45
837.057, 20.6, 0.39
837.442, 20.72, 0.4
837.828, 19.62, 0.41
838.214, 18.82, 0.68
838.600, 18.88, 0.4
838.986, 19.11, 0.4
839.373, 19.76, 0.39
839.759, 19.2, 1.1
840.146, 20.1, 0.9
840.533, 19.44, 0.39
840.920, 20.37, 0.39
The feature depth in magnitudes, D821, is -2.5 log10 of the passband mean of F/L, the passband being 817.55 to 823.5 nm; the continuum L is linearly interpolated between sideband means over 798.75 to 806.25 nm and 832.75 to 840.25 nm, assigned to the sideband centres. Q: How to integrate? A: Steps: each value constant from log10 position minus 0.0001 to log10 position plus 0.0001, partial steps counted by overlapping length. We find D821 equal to 0.035 mag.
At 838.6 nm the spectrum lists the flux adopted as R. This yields 18.88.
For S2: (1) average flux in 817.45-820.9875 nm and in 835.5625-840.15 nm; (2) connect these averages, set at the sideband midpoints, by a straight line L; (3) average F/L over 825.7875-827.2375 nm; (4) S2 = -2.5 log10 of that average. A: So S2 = -0.04 mag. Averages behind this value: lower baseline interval 18.9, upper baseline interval 19.8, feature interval 20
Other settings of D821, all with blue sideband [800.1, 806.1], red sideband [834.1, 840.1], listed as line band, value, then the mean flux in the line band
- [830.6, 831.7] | -0.02 mag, 20.4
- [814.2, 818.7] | 0.03 mag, 19.6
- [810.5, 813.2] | 0.02 mag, 20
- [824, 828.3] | -0.01 mag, 20.2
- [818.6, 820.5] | 0.08 mag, 18.8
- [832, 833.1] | 0.01 mag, 19.9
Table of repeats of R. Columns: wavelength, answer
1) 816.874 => 19.98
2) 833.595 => 20.11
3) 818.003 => 19.64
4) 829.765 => 19.92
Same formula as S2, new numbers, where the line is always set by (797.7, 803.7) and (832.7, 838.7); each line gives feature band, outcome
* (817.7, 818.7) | 0.09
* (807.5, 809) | -0.01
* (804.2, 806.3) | 0.00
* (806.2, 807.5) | 0.01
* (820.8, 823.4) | -0.01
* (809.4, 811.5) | 0.01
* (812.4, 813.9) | 0.01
